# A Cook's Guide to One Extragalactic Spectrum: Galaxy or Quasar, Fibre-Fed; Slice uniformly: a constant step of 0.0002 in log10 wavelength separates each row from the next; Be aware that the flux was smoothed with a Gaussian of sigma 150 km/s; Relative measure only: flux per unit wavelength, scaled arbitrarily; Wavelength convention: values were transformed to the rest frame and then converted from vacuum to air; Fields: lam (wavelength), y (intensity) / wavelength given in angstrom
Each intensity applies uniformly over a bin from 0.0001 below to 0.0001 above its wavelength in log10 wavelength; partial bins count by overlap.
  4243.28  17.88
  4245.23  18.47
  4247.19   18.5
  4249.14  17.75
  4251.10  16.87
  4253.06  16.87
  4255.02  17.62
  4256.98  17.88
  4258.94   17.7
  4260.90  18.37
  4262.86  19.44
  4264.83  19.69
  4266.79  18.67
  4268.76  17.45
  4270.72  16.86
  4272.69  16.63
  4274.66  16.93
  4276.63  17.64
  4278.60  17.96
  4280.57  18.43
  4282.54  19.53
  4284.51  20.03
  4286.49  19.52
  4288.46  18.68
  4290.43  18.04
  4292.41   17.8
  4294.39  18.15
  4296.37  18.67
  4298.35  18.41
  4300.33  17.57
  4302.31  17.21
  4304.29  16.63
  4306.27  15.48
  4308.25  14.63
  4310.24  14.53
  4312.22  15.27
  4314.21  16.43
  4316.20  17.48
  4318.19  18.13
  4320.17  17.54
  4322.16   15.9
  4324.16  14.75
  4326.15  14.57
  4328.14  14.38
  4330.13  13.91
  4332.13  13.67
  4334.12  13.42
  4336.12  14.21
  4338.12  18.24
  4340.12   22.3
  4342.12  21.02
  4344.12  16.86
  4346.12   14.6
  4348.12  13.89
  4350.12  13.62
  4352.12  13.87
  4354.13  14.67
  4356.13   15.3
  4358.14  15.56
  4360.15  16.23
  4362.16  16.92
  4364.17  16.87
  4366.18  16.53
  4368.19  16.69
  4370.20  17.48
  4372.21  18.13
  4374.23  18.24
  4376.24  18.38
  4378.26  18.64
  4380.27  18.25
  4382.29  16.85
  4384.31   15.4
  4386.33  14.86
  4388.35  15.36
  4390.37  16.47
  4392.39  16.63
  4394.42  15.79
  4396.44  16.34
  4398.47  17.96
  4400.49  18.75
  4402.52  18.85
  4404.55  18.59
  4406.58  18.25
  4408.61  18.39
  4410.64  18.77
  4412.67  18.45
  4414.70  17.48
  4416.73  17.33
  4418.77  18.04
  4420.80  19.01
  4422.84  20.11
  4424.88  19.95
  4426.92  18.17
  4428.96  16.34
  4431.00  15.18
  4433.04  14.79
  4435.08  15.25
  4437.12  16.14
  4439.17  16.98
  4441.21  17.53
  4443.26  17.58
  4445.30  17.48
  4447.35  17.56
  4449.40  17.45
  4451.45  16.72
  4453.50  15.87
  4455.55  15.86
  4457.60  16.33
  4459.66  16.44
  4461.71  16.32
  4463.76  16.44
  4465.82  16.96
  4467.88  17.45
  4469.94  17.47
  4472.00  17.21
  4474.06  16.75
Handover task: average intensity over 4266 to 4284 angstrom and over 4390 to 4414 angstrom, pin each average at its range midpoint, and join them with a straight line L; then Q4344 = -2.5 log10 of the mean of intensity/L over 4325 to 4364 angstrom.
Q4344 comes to 0.14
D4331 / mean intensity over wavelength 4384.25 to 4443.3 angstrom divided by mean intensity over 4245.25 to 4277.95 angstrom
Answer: 1.0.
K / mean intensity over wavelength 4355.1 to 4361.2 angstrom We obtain 15.7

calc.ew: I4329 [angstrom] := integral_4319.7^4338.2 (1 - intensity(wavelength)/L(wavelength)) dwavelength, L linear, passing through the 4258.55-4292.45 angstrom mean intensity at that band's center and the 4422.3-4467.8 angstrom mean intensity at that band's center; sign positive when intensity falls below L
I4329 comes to 3.1 angstrom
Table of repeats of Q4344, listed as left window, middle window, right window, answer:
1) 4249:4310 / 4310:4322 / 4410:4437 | 0.07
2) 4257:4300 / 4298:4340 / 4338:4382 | 0.11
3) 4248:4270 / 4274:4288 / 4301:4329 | -0.09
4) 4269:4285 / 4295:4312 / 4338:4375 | 0.06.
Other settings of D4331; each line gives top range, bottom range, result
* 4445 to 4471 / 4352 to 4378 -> 1.01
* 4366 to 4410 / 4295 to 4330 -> 1.06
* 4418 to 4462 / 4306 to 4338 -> 1.11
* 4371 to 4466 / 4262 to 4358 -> 1.03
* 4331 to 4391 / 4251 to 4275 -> 0.92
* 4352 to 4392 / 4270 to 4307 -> 0.93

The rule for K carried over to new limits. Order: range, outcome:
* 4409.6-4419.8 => 18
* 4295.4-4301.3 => 18.2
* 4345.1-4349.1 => 14.3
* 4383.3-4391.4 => 15.5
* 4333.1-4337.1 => 13.8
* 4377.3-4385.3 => 17.3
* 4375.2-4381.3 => 18.4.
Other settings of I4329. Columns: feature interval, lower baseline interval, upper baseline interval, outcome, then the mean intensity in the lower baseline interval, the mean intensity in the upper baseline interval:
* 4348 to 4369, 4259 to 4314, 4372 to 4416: 2.4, 17.7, 17.5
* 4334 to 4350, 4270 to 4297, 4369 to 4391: 0.7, 18.2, 17.1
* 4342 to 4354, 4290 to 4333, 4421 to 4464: 0.9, 16.3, 16.9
